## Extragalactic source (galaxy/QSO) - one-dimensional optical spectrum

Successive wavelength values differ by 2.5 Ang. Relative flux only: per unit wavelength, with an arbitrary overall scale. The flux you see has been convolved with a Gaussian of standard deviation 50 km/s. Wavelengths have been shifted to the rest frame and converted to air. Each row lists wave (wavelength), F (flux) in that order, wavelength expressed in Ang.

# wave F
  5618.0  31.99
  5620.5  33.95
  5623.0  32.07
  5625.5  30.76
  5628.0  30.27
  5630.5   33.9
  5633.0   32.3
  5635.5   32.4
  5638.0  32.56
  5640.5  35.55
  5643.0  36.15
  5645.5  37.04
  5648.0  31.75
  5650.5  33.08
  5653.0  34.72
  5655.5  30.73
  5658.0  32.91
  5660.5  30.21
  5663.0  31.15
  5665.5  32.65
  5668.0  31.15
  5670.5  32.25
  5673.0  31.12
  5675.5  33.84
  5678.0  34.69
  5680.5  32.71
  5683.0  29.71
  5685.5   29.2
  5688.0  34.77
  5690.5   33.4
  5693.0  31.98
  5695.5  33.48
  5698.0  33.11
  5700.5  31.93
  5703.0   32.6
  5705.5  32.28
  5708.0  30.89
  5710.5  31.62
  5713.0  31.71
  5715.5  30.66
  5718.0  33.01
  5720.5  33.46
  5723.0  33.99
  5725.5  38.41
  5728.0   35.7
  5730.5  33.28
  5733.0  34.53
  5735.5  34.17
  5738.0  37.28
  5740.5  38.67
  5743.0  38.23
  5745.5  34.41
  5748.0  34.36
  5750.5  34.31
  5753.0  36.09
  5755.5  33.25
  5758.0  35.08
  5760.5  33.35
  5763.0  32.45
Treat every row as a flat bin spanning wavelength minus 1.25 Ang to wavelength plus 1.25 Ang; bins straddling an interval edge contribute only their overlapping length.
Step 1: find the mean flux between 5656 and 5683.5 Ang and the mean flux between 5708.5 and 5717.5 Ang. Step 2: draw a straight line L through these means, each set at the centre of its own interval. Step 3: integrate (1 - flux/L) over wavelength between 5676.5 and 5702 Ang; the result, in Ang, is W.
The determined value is -0.59 Ang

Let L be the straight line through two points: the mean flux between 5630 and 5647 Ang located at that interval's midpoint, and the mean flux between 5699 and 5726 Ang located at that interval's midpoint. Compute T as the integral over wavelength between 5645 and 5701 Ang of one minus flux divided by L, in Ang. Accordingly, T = 1.7 Ang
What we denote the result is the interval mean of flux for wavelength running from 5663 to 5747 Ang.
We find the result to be 33.3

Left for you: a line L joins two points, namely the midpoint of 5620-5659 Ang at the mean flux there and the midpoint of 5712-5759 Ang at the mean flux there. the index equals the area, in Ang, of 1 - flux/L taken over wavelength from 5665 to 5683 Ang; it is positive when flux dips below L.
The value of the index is 0.69 Ang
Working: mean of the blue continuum 33.1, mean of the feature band 32.4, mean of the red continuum 34.8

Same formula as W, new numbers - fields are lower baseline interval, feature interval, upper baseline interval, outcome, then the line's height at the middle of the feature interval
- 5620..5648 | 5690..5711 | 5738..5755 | 1.5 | 34.9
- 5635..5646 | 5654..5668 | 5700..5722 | 1.0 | 34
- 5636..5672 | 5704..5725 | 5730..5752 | 1.4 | 34.8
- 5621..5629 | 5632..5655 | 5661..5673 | -1.8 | 31.5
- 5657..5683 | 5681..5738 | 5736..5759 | 1.6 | 34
